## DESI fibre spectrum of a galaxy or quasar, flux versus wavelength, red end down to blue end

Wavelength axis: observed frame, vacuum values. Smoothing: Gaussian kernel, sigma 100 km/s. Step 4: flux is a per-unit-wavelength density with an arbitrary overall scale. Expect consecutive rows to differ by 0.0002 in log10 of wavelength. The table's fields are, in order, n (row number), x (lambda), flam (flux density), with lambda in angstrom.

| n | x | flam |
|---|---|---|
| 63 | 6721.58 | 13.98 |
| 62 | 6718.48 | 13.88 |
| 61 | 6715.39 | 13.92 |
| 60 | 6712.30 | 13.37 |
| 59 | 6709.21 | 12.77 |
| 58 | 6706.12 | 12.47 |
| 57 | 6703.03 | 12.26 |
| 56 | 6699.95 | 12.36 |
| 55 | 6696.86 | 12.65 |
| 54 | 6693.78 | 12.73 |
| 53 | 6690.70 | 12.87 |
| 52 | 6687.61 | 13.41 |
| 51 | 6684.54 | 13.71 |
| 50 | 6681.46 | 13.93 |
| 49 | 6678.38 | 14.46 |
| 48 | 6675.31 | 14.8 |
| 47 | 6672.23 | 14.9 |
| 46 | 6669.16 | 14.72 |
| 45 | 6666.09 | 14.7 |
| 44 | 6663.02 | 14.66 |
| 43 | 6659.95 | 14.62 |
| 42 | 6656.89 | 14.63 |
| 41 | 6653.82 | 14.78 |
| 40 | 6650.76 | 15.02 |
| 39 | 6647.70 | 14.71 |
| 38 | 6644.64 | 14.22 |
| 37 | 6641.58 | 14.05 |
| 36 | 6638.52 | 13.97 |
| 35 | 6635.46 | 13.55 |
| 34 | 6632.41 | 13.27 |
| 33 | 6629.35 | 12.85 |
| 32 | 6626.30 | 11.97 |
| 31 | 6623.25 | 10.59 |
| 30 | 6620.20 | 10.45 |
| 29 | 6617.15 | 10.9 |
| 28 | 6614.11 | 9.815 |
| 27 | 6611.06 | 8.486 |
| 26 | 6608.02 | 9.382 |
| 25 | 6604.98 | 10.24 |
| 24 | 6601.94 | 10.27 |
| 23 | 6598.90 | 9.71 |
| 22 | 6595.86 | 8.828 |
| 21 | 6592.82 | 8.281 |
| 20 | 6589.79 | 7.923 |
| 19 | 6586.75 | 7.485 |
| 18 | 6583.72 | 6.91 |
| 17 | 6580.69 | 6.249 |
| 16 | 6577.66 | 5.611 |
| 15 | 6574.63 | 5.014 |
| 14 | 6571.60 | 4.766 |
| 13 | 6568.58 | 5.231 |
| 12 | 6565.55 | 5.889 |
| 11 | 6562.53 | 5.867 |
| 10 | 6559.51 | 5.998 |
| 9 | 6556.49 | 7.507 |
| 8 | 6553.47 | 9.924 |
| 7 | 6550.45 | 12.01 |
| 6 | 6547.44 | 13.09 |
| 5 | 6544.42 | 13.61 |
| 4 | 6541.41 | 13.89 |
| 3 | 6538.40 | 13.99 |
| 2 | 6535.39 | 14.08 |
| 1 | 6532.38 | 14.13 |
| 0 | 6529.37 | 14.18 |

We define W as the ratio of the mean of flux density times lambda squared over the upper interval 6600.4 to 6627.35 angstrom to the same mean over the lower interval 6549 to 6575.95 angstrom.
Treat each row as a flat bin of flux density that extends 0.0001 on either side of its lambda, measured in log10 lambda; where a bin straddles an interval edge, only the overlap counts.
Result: 1.50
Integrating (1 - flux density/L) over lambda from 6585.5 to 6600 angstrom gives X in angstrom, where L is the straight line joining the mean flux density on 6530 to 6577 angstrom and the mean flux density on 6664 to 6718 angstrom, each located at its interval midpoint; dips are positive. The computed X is 3.2 angstrom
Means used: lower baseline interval 9.67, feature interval 8.42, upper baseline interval 13.5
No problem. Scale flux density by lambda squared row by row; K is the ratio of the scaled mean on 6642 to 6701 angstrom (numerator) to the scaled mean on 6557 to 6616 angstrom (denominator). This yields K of 1.9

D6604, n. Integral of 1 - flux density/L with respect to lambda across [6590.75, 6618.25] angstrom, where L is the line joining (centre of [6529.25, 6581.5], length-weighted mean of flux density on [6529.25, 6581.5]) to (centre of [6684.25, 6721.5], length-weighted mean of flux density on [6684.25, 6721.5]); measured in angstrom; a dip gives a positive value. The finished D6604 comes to 2.94 angstrom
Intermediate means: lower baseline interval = 9.41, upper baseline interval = 13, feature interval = 9.5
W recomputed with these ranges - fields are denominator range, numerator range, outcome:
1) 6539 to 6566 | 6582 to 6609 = 0.88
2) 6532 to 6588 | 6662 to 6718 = 1.59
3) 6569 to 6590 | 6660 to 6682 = 2.45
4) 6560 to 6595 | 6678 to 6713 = 2.13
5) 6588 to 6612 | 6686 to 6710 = 1.43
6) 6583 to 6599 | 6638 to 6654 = 1.81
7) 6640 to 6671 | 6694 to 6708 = 0.87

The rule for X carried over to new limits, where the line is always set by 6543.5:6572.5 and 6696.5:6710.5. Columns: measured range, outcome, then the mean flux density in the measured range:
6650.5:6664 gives -4.3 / 14.7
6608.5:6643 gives -4.8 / 11.7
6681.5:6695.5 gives -1.4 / 13.3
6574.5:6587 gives 3.8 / 6.27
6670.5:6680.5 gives -2.6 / 14.7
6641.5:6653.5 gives -4.1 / 14.6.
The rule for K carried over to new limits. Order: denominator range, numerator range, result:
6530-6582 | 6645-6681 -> 1.63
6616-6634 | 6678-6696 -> 1.17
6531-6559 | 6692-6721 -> 1.11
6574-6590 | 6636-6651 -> 2.24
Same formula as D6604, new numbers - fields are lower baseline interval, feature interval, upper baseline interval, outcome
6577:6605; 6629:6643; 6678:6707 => -4.5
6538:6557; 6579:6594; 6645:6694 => 6.4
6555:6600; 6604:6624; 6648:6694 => -0.5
